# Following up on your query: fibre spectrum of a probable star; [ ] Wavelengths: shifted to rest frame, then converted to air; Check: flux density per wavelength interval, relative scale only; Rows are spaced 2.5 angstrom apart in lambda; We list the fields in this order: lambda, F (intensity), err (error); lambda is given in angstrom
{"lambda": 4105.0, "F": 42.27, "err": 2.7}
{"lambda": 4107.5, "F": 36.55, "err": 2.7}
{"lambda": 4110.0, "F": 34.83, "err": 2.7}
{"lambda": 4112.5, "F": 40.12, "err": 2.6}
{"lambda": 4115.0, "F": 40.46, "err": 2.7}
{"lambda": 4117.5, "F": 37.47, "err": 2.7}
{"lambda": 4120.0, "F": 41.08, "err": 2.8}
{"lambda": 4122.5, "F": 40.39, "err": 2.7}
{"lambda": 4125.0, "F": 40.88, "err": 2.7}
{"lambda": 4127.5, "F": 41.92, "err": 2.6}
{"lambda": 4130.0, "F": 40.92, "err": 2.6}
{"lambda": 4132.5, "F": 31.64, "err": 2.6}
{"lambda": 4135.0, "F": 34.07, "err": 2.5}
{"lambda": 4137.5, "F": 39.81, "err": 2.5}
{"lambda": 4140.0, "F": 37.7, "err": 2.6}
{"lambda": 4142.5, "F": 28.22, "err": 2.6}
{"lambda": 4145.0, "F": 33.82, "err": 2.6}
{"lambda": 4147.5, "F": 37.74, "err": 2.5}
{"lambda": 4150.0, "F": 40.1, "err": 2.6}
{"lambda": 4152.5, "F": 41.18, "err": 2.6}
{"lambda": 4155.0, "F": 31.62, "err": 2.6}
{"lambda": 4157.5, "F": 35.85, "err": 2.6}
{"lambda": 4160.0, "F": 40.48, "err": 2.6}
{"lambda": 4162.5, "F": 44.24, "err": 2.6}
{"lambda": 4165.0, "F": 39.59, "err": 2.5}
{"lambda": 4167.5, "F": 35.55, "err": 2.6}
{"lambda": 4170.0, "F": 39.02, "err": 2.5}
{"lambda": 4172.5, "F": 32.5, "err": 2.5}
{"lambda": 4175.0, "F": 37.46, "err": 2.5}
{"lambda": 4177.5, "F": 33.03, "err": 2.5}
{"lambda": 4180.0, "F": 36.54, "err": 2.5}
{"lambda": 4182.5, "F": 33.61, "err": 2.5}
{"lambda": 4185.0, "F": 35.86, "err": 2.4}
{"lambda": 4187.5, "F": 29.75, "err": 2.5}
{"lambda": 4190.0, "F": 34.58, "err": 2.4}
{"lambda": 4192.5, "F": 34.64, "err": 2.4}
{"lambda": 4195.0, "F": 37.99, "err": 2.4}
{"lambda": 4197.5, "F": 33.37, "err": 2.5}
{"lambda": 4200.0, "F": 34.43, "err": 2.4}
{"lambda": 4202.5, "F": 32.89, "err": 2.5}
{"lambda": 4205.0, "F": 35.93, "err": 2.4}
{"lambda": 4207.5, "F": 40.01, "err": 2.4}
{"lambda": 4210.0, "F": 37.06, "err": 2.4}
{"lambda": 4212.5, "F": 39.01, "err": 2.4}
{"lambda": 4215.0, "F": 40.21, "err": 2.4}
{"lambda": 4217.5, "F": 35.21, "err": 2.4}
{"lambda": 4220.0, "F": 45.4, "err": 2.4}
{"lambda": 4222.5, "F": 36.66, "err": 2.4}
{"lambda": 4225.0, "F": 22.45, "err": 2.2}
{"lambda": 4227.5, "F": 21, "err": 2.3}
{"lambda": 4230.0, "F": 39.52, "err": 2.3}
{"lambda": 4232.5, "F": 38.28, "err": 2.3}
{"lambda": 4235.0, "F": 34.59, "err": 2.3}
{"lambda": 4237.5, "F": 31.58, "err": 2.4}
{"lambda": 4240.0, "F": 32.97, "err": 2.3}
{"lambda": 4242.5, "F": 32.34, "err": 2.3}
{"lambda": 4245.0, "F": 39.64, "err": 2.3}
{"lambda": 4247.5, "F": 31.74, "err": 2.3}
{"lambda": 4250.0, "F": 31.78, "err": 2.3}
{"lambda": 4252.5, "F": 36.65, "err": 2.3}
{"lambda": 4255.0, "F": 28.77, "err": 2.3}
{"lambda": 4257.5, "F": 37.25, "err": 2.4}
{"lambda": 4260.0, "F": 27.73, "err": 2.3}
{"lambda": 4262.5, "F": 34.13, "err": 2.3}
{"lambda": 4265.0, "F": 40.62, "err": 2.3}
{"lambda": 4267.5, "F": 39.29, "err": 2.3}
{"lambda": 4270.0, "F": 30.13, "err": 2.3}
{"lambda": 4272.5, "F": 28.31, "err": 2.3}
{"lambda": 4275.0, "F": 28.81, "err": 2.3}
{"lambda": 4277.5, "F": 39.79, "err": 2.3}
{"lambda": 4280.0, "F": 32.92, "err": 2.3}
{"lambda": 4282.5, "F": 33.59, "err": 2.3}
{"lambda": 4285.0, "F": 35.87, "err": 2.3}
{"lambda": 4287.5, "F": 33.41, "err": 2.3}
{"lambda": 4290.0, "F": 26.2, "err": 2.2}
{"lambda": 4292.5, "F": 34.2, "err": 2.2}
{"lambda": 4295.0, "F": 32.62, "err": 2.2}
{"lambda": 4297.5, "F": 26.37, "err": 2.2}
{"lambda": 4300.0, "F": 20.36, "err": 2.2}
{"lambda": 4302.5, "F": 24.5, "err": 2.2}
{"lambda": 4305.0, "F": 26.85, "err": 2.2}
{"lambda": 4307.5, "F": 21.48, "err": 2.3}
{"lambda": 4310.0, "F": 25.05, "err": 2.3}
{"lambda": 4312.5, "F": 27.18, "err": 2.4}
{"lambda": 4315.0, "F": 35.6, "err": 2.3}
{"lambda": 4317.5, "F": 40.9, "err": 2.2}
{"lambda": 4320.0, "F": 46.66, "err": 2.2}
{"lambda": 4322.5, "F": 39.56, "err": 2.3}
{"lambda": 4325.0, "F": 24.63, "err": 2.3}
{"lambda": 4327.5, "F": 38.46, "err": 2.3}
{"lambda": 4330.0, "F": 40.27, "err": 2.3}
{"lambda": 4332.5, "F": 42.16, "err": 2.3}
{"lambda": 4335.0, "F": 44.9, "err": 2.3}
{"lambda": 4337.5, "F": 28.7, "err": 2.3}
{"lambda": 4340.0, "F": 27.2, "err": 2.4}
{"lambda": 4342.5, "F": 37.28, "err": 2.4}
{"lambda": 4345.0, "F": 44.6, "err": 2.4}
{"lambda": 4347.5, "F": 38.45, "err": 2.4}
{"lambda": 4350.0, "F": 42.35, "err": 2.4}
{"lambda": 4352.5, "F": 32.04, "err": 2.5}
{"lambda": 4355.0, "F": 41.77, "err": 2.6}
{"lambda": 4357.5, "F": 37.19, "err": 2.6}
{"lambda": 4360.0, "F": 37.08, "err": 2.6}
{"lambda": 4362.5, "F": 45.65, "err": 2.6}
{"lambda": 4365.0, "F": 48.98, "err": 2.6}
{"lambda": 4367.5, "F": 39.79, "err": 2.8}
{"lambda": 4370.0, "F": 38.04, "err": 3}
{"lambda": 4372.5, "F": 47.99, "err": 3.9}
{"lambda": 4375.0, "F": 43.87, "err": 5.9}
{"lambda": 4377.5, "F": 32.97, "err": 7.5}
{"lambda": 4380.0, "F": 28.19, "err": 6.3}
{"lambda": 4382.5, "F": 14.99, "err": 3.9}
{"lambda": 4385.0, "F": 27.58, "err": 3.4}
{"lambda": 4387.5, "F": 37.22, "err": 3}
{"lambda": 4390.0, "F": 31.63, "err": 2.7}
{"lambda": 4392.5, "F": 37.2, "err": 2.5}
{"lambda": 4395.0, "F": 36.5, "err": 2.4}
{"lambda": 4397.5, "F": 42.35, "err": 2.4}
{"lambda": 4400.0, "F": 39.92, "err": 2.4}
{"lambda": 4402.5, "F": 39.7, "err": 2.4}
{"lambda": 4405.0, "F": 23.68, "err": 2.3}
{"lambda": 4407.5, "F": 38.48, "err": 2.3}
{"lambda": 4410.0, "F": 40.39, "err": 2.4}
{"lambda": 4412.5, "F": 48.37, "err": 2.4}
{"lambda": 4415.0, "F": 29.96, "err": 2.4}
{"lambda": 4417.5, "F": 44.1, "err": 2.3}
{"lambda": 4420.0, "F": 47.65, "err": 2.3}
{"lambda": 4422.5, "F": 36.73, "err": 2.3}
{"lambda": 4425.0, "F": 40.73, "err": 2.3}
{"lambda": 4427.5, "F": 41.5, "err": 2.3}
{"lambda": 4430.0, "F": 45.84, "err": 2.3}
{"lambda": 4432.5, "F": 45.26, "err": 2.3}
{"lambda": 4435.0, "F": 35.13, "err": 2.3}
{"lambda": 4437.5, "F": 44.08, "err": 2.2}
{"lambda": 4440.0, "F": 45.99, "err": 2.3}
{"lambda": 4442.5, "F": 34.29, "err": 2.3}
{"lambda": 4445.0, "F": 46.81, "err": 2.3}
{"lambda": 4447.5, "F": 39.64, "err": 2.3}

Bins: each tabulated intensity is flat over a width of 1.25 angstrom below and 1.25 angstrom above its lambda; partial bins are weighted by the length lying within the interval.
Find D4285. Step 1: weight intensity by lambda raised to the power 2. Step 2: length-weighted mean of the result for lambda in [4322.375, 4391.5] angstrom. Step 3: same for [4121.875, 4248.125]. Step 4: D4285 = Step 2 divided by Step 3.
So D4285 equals 1.1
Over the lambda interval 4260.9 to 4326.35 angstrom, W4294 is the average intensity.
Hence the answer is 31.9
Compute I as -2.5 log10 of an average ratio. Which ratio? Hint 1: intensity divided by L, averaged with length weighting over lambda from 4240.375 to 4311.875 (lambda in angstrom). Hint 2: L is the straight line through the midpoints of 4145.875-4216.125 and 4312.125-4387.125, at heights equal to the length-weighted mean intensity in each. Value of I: 0.18 mag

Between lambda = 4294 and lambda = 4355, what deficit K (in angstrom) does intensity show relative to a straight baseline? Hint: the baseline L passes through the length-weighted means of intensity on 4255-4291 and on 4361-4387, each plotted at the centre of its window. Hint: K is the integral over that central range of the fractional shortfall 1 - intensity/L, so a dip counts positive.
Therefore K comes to 2.3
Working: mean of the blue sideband 33.3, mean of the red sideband 36.8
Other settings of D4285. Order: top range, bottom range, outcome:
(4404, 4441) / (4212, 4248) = 1.28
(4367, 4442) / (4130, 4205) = 1.19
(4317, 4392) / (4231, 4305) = 1.20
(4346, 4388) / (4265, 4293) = 1.17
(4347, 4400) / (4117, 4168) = 1.10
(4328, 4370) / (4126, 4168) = 1.15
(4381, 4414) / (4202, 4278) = 1.10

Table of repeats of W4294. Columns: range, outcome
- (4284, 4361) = 34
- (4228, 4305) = 32.6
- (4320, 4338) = 38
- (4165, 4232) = 35.3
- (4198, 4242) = 35.1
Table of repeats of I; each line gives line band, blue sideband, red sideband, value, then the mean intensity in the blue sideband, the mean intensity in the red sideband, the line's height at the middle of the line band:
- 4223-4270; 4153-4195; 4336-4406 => 0.09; 36.1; 36.6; 36.3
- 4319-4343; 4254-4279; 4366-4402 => -0.06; 33.5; 35.8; 34.8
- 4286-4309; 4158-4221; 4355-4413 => 0.33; 36.7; 37.2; 37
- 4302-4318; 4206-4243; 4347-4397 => 0.26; 35.1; 37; 36.2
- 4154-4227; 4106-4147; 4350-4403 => 0.05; 37.5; 37.3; 37.5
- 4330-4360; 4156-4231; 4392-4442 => 0.02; 35.8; 40.1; 38.7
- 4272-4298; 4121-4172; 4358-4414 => 0.16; 37.7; 37.3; 37.4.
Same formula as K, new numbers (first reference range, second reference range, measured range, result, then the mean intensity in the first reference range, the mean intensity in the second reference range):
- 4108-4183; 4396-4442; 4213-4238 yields 2.3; 37.4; 40.4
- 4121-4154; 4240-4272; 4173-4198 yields 1.0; 37.6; 34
